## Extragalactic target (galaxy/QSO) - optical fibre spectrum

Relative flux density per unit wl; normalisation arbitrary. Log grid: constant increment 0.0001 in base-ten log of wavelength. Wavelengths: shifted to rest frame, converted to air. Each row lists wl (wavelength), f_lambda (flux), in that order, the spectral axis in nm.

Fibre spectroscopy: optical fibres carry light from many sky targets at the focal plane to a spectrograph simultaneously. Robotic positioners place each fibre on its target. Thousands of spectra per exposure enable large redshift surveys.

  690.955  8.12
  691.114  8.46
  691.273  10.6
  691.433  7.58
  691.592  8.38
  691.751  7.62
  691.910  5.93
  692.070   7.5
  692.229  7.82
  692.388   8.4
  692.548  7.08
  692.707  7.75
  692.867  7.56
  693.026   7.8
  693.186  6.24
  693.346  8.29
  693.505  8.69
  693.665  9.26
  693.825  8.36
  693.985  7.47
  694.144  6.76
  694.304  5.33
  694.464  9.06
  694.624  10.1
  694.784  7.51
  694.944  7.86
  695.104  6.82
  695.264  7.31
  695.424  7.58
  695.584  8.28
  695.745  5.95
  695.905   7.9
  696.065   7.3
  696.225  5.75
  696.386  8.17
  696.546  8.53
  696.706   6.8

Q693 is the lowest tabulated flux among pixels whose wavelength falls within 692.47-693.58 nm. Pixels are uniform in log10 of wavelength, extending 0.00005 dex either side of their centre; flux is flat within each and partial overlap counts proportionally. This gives 6.24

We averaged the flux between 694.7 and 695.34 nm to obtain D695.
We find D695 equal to 7.39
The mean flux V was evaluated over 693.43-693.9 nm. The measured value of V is 8.76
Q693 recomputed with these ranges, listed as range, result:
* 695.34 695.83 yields 5.95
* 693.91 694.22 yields 6.76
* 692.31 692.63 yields 7.08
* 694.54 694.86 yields 7.51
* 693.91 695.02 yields 5.33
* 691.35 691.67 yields 7.58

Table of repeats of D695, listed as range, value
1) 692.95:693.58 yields 7.75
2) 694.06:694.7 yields 7.8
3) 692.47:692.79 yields 7.42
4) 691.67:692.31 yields 7.23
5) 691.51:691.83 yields 8.01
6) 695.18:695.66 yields 7.72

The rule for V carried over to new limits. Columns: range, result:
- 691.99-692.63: 7.7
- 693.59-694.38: 7.44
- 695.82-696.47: 7.28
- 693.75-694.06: 7.91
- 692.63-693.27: 7.33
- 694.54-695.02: 8.5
